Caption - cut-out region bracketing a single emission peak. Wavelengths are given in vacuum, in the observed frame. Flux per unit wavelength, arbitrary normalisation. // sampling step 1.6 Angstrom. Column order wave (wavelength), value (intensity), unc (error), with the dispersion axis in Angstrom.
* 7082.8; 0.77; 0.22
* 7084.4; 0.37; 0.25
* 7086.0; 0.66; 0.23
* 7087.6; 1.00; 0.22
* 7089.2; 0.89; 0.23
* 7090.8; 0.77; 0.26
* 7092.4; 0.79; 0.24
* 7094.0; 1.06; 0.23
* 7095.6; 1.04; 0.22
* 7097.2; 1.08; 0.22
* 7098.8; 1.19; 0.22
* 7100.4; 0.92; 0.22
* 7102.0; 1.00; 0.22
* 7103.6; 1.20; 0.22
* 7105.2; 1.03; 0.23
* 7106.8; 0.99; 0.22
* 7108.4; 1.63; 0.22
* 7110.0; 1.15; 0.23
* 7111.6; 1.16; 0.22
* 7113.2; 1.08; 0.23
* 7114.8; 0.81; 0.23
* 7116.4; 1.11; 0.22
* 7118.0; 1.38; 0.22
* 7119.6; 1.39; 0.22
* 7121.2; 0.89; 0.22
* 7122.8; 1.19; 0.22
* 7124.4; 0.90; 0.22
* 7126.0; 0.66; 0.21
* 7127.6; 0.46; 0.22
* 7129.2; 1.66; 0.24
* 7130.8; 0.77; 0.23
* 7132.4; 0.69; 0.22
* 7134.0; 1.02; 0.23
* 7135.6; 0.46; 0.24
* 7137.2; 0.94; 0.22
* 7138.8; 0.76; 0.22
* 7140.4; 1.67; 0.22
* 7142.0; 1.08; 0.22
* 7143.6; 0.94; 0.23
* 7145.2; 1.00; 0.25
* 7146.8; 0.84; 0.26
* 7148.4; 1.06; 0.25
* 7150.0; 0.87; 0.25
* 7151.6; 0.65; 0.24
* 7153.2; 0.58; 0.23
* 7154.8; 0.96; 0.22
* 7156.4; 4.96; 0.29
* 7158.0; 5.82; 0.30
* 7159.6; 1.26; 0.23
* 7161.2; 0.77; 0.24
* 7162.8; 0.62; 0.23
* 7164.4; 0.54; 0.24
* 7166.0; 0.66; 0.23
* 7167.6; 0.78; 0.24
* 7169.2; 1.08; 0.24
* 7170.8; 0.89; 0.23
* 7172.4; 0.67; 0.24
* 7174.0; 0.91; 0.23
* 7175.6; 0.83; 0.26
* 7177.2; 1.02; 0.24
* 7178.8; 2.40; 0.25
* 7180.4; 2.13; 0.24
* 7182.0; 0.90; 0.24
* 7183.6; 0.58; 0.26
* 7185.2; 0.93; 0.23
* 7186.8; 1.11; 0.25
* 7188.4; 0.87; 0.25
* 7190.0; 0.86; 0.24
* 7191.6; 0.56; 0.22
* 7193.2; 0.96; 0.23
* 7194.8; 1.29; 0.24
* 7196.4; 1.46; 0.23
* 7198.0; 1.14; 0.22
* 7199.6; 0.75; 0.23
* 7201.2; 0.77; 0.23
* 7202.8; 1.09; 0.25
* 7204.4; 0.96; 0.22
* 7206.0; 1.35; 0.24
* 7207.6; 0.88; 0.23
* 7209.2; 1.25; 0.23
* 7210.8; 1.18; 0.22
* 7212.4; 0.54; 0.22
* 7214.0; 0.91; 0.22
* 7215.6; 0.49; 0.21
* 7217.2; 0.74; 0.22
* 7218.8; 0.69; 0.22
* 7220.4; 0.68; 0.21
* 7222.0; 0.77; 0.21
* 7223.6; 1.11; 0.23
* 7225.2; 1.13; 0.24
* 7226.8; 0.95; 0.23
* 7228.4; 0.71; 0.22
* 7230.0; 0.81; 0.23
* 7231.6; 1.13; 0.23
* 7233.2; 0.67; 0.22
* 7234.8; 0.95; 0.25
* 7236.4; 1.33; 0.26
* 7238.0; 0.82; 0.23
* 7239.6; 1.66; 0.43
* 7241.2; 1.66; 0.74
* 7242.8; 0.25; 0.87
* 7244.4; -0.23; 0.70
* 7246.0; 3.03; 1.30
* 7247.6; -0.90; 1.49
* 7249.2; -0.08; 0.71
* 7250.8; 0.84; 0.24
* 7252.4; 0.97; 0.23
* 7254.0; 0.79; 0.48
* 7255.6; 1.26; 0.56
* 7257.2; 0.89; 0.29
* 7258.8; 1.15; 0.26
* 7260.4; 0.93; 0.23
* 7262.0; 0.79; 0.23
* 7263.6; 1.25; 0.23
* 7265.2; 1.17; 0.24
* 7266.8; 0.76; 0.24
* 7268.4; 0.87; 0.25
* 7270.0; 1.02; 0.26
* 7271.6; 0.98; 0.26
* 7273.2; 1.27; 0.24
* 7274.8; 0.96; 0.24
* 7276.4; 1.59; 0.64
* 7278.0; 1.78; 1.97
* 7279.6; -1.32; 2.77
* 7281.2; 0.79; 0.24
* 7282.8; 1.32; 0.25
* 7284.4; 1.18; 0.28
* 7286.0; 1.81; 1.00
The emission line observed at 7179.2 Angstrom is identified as [N II]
